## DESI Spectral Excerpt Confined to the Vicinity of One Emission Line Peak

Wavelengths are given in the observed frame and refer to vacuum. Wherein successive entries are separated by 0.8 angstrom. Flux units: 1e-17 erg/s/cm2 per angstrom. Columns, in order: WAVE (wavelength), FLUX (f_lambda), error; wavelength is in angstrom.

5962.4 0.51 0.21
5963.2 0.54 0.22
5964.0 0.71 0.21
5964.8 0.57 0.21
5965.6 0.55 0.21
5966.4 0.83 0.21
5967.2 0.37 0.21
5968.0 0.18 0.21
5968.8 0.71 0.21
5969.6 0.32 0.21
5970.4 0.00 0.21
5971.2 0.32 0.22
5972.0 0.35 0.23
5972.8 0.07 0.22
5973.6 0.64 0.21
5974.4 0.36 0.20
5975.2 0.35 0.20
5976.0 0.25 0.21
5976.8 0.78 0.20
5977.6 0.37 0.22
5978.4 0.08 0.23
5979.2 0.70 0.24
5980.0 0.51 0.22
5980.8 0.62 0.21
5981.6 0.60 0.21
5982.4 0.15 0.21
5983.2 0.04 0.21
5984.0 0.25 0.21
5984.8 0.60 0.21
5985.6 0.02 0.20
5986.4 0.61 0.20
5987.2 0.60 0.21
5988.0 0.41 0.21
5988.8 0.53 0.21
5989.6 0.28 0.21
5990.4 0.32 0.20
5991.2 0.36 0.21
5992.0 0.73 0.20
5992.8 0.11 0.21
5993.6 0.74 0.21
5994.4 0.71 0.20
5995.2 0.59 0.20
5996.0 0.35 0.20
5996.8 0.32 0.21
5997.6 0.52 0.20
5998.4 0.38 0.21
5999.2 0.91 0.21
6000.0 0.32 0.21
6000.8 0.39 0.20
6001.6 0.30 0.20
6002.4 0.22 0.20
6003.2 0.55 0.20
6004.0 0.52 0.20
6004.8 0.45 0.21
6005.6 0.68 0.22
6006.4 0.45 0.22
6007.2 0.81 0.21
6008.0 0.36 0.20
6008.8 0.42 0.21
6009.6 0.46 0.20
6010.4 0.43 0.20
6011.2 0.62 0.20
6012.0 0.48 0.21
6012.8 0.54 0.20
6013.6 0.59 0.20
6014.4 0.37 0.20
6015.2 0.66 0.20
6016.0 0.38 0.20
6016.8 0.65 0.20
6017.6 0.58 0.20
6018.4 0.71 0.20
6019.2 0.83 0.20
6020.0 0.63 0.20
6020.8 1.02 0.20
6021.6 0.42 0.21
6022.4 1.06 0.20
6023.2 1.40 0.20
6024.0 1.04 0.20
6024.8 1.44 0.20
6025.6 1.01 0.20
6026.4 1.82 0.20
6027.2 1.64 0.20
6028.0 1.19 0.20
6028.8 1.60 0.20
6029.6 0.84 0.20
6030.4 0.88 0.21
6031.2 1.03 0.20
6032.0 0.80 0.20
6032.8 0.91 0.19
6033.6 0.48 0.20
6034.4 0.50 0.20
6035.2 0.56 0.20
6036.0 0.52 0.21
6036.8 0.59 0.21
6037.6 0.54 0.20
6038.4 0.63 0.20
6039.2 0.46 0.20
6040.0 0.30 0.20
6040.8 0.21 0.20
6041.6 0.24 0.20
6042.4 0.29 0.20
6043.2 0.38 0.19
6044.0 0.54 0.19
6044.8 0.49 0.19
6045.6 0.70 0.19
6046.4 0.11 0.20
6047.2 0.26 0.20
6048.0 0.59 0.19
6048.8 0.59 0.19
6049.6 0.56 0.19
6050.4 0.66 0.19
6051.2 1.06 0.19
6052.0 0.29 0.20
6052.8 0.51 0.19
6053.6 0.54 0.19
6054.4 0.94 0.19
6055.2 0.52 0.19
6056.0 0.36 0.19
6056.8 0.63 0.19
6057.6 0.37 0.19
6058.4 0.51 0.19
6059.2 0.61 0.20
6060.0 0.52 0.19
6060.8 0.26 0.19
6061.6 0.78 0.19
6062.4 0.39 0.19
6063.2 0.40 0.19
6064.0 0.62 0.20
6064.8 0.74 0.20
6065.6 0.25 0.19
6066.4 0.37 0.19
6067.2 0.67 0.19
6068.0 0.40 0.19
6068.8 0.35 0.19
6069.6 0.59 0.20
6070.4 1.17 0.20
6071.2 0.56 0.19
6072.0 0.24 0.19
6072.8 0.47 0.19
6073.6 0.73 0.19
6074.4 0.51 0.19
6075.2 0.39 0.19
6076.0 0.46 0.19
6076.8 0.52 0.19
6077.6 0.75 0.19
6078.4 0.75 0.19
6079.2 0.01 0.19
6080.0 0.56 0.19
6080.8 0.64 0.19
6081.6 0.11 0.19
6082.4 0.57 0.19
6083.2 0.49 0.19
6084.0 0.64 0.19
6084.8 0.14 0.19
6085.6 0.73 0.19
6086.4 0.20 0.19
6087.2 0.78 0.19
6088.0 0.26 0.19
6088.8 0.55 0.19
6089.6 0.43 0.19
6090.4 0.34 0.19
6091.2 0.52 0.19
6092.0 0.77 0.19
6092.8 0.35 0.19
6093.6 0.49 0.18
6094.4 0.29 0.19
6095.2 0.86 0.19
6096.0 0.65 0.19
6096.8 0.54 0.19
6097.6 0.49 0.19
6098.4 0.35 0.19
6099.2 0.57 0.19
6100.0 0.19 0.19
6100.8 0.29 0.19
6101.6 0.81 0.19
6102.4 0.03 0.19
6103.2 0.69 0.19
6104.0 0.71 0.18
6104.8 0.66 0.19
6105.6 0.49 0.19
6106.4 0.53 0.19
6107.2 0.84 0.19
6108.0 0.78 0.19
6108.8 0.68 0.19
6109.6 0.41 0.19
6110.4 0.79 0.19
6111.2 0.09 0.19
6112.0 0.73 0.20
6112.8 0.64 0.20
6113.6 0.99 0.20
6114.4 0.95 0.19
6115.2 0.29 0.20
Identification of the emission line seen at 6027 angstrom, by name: [O II] 3727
